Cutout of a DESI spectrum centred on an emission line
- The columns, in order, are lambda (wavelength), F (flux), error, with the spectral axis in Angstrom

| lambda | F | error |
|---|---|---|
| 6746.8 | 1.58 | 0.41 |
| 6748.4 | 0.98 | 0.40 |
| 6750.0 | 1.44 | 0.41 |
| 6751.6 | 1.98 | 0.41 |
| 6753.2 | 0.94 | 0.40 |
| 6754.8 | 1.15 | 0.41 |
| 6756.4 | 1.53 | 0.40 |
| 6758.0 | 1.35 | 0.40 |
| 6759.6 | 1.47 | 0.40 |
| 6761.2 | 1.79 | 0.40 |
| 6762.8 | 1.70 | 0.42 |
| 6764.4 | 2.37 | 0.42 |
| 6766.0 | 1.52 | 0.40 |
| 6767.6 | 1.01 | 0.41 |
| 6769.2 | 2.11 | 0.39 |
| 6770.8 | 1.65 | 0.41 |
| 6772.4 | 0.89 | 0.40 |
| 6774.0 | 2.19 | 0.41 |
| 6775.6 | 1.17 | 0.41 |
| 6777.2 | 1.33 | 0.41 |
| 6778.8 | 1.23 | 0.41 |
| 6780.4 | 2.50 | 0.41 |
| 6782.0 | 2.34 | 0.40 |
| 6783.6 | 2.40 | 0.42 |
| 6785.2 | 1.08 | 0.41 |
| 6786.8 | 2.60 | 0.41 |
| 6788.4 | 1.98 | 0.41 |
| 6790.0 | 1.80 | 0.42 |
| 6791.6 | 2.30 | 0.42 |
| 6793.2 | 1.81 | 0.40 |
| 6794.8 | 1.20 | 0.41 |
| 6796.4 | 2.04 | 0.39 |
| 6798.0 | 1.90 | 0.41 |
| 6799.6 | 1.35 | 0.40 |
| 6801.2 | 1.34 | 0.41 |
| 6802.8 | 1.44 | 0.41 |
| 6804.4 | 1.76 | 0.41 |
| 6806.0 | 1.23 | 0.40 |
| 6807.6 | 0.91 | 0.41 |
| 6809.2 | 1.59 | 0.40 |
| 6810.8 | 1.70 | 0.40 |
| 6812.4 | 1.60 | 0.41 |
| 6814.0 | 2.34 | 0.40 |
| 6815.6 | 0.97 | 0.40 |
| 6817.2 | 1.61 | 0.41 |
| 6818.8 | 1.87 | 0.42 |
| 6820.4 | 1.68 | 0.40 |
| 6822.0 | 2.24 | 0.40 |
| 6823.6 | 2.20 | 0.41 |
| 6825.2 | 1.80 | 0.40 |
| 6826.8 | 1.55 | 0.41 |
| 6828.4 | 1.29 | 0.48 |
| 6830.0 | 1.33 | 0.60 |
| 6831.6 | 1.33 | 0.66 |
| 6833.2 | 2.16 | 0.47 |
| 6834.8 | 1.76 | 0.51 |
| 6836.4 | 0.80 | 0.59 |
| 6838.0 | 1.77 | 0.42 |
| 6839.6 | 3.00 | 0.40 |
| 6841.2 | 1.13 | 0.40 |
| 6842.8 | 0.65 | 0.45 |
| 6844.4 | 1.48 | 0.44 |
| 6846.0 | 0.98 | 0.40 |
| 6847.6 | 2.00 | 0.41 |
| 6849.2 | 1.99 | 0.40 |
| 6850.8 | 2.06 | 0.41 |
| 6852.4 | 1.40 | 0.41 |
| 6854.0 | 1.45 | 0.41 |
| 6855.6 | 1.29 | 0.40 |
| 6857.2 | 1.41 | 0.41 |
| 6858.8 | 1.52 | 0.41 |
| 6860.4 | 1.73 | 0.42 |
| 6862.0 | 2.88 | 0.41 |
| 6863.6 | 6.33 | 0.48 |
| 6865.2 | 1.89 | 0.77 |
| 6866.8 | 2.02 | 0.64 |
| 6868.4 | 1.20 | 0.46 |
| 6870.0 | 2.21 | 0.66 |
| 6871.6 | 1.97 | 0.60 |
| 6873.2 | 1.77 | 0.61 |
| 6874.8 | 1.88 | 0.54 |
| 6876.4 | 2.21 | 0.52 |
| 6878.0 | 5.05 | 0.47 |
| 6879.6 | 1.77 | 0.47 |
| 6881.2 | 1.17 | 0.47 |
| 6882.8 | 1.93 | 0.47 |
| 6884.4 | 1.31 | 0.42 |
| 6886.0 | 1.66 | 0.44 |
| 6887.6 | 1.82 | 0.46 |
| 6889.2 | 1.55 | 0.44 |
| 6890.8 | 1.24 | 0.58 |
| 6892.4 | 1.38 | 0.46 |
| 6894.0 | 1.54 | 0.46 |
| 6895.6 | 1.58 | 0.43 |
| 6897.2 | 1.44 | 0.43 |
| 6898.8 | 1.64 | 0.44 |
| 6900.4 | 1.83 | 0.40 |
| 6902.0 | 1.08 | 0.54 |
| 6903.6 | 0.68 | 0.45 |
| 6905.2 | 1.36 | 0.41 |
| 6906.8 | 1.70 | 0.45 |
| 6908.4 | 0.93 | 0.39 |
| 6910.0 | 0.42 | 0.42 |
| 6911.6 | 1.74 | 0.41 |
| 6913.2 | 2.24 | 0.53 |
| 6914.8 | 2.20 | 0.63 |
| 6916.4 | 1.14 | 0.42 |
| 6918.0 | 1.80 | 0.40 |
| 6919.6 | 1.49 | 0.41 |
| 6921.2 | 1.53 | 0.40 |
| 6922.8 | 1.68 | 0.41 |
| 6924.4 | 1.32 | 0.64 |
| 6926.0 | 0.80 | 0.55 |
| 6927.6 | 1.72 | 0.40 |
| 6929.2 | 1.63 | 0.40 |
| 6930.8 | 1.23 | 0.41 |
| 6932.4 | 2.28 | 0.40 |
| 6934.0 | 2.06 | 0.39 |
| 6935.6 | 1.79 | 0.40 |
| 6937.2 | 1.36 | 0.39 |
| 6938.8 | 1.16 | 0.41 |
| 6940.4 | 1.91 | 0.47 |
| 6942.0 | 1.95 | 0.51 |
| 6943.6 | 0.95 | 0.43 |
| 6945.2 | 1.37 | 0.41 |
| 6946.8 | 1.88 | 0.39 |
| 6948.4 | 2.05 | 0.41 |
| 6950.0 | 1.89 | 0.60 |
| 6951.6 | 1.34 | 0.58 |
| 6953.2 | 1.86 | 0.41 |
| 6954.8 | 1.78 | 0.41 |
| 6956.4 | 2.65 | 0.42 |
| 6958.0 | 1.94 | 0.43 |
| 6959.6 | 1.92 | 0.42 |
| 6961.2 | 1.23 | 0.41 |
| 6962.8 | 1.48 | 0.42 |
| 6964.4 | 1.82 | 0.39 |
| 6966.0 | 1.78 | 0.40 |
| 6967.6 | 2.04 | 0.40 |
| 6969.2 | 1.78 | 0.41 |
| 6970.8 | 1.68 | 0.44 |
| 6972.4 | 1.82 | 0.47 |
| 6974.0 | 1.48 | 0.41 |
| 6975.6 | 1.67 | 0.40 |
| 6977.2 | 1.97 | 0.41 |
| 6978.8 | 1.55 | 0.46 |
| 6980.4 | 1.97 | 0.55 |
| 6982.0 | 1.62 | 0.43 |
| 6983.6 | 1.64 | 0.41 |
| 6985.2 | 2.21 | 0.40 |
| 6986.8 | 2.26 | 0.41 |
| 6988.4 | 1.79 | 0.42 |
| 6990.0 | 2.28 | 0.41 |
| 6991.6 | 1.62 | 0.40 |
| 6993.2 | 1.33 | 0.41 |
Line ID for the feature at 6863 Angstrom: [S II] 6716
